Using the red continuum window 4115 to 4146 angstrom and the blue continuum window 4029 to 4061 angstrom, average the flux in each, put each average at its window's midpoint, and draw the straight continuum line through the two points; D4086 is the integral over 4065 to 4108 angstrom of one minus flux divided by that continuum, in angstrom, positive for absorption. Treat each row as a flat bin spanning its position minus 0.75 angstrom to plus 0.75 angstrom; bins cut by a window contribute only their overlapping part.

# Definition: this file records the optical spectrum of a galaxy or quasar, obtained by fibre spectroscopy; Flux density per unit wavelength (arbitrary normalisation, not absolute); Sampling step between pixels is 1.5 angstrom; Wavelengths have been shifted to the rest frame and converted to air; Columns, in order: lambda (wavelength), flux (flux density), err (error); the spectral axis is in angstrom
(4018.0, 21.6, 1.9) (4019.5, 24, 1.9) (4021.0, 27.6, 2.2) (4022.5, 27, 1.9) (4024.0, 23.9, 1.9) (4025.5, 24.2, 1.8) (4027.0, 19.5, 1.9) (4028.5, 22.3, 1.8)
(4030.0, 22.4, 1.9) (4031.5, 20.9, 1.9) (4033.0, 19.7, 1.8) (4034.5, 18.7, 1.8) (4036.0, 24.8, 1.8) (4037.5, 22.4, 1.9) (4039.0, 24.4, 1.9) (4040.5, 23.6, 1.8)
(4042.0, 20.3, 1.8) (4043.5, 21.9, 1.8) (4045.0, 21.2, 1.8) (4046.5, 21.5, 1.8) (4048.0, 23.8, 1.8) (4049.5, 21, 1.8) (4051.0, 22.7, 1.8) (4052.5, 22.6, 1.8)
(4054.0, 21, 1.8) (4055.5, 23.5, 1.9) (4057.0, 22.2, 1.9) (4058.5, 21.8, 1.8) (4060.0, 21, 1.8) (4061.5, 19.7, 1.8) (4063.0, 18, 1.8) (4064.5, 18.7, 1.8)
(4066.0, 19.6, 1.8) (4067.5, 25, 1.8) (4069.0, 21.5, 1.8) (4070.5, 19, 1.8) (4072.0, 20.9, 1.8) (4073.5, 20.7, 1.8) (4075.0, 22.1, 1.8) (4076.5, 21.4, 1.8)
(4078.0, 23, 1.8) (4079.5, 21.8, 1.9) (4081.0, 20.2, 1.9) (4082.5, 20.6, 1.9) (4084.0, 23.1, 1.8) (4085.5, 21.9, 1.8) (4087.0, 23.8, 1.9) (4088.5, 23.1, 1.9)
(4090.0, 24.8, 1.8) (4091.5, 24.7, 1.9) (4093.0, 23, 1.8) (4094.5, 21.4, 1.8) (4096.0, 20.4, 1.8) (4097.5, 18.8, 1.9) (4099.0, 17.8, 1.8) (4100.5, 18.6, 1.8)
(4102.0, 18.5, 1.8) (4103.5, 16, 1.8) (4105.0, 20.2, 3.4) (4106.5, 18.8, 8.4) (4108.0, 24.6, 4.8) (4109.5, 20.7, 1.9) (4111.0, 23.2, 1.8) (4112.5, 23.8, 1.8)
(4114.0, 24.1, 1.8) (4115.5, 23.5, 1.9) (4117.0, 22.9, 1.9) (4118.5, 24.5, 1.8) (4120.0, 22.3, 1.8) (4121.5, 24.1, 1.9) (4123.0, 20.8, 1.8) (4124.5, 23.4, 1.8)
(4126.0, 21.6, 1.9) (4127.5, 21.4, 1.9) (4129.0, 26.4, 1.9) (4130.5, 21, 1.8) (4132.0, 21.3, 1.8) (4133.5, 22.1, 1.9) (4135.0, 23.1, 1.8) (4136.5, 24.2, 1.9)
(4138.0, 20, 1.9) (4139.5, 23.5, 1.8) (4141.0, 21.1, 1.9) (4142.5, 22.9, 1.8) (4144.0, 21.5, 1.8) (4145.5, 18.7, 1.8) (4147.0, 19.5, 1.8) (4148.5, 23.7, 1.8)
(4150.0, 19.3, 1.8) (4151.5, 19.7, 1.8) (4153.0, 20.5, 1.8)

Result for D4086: 2.0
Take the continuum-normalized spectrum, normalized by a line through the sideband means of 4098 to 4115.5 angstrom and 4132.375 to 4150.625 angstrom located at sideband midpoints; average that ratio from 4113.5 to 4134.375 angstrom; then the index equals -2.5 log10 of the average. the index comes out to -0.08 mag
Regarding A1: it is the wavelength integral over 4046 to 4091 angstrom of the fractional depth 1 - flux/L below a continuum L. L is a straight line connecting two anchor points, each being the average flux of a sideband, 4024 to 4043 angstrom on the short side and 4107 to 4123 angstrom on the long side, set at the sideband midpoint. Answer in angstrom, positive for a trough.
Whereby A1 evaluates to 1.66 angstrom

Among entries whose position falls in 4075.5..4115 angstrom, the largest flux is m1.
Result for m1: 24.8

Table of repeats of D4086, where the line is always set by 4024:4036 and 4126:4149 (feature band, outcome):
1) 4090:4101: 0.4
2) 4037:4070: -0.1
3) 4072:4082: 0.1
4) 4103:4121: -0.2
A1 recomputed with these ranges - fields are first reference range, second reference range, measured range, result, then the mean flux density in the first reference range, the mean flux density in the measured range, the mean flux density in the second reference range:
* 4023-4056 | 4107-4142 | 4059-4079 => 1.3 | 22.1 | 20.8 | 22.7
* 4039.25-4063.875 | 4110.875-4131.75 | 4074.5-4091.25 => -0.1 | 21.7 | 22.4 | 23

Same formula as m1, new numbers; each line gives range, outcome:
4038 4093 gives 25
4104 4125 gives 24.6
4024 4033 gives 24.2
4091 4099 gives 24.7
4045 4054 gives 23.8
